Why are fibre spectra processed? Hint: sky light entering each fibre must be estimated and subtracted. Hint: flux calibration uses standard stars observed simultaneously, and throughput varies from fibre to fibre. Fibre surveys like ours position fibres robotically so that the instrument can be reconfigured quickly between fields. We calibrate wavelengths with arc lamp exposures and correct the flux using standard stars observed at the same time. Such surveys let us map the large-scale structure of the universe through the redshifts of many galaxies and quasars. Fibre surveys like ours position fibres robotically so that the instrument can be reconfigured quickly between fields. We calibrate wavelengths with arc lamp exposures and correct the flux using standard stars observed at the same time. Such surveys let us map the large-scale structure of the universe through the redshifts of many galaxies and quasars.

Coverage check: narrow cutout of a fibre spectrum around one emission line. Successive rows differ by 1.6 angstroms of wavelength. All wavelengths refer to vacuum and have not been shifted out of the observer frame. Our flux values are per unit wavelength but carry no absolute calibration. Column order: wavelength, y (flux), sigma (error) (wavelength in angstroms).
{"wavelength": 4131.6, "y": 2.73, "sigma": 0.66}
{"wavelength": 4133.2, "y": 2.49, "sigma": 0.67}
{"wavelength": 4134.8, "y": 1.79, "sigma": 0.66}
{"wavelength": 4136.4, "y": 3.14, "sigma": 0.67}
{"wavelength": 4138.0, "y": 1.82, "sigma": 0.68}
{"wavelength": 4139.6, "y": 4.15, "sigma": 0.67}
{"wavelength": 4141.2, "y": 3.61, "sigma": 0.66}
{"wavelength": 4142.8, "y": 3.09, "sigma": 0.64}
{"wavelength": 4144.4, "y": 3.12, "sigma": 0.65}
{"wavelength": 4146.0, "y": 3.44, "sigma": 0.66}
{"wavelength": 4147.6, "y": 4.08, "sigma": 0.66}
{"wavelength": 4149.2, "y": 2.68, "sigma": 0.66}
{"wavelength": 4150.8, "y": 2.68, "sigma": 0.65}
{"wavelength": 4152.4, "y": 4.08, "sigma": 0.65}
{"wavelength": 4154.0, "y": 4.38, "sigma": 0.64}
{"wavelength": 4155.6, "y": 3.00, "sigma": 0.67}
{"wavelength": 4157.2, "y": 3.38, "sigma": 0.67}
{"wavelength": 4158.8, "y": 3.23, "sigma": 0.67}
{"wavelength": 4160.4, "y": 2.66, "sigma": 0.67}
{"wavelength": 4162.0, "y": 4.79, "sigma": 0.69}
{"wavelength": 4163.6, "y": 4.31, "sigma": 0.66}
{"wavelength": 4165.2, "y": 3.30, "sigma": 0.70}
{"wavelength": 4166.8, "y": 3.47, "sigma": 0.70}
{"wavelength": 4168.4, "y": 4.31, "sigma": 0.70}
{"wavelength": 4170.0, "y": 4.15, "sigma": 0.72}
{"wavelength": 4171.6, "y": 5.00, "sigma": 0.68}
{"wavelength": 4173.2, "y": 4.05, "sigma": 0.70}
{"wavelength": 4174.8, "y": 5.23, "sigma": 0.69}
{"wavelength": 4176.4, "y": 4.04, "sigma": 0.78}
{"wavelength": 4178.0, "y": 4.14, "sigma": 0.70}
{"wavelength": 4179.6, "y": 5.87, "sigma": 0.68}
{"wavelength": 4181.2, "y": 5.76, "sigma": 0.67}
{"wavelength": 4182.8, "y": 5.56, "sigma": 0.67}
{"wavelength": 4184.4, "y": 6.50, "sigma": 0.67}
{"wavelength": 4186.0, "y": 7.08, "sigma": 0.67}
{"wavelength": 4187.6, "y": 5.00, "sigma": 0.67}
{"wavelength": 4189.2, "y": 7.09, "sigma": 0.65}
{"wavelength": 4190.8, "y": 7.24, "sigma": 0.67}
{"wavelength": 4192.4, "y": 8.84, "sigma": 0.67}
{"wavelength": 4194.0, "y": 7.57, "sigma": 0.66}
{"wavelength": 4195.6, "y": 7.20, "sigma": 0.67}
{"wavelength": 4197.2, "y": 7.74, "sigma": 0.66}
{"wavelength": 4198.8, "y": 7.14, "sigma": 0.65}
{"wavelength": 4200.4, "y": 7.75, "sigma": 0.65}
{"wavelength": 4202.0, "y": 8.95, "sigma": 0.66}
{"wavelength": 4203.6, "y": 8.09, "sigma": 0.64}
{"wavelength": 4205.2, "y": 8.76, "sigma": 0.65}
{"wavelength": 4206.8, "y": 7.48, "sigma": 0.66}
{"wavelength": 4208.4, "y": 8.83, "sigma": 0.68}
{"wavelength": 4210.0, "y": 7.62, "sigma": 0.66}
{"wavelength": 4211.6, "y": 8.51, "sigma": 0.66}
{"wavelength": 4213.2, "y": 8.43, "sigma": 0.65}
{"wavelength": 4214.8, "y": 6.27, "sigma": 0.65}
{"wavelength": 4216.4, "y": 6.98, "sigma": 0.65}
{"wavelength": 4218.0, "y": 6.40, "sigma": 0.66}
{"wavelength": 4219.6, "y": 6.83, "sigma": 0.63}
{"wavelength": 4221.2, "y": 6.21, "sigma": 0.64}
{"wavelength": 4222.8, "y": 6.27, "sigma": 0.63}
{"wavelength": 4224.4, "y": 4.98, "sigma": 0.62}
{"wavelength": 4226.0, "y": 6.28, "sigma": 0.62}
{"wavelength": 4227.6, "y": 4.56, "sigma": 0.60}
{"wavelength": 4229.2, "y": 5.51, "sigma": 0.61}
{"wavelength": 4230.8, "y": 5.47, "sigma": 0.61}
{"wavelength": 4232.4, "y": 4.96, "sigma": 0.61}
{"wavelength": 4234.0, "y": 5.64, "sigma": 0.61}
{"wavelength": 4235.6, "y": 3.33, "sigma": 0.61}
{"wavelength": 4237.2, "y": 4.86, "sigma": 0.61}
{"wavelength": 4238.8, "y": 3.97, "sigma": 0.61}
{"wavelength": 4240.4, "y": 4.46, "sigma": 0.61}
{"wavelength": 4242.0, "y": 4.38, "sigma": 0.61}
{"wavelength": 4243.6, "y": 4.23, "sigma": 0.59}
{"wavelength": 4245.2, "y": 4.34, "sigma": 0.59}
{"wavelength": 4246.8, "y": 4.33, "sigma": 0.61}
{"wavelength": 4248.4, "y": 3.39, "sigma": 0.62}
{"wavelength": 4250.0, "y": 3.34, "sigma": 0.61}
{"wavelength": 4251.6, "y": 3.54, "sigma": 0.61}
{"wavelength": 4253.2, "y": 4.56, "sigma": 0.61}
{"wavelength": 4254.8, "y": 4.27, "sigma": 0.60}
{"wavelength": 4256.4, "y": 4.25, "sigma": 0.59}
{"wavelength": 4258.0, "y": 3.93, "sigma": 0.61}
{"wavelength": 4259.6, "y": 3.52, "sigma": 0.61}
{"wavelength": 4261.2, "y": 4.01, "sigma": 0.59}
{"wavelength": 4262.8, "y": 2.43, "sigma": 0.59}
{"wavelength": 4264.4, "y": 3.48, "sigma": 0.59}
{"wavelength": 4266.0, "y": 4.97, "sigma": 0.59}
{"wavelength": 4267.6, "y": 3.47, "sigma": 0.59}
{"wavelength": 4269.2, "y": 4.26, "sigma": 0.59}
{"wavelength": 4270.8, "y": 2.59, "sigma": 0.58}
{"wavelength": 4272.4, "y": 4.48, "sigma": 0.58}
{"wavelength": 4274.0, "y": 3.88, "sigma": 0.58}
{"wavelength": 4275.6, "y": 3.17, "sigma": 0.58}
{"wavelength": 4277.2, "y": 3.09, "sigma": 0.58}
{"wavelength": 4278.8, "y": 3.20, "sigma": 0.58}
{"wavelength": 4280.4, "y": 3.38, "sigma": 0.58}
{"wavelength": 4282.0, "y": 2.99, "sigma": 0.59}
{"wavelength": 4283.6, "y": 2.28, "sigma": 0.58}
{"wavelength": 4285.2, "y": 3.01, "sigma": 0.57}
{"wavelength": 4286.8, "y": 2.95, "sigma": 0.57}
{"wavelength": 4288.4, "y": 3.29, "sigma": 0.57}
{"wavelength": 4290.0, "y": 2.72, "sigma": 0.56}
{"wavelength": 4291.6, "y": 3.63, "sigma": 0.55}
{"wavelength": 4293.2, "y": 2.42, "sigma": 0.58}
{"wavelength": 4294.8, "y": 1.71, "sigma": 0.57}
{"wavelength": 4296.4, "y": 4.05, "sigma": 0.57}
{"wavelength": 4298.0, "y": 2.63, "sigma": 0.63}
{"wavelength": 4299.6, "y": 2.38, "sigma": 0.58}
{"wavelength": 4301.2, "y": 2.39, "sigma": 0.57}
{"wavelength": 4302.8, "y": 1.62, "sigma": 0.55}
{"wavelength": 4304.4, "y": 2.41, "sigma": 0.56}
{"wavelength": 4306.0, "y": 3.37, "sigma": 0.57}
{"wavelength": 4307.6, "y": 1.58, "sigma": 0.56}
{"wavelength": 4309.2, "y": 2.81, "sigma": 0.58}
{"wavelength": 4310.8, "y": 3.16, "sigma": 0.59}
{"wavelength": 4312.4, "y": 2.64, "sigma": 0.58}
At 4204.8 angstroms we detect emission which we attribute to C IV 1549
